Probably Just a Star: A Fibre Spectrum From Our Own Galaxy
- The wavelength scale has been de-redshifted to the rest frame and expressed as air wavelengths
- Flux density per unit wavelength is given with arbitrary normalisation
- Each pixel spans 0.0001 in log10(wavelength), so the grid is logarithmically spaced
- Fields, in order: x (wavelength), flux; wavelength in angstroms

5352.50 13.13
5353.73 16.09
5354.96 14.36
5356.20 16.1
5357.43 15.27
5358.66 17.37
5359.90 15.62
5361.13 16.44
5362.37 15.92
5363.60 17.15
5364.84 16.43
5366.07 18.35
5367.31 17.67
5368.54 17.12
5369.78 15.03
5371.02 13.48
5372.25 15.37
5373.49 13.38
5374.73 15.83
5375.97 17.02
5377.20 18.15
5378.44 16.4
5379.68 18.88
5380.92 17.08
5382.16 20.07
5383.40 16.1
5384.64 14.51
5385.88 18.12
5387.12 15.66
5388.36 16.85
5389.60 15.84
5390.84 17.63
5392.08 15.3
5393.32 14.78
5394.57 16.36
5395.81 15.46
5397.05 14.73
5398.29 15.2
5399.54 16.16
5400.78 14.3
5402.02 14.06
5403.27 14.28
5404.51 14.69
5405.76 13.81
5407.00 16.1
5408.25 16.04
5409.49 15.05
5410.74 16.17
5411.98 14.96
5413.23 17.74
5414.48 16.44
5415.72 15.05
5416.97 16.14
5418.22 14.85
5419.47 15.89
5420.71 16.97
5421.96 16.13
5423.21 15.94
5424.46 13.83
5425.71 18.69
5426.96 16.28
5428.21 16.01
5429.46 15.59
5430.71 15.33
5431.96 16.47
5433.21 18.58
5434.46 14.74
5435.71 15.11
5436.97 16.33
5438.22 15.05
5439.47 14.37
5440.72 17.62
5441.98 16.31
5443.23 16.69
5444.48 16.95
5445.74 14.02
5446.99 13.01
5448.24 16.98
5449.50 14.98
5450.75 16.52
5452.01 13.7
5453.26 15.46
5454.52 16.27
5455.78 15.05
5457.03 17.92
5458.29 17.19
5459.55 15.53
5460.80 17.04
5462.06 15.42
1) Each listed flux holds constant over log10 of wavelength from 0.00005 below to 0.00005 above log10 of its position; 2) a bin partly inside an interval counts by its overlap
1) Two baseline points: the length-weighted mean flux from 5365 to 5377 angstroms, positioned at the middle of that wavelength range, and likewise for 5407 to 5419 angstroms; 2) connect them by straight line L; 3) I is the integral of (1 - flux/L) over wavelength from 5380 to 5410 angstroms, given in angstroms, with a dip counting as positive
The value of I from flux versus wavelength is 0.2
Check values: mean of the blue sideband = 16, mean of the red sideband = 15.8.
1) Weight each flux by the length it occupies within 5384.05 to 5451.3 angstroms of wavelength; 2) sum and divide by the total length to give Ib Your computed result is 15.8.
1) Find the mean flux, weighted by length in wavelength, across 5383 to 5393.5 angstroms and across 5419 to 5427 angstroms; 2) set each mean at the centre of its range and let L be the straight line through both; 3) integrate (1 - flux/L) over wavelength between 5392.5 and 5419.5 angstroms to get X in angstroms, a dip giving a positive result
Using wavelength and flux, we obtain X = 1.40 angstroms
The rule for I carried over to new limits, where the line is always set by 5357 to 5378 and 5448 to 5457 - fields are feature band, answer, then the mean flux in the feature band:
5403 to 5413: 0.4 angstroms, 15.3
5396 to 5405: 0.7 angstroms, 14.8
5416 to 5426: 0.0 angstroms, 15.9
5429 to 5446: -0.2 angstroms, 16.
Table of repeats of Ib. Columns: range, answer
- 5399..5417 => 15.4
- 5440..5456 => 15.7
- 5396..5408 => 14.9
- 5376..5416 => 16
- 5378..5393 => 16.8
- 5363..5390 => 16.6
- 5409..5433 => 16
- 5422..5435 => 16.2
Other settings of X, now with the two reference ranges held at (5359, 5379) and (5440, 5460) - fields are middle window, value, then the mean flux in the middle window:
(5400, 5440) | 0.9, 15.7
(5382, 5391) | -0.3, 16.6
